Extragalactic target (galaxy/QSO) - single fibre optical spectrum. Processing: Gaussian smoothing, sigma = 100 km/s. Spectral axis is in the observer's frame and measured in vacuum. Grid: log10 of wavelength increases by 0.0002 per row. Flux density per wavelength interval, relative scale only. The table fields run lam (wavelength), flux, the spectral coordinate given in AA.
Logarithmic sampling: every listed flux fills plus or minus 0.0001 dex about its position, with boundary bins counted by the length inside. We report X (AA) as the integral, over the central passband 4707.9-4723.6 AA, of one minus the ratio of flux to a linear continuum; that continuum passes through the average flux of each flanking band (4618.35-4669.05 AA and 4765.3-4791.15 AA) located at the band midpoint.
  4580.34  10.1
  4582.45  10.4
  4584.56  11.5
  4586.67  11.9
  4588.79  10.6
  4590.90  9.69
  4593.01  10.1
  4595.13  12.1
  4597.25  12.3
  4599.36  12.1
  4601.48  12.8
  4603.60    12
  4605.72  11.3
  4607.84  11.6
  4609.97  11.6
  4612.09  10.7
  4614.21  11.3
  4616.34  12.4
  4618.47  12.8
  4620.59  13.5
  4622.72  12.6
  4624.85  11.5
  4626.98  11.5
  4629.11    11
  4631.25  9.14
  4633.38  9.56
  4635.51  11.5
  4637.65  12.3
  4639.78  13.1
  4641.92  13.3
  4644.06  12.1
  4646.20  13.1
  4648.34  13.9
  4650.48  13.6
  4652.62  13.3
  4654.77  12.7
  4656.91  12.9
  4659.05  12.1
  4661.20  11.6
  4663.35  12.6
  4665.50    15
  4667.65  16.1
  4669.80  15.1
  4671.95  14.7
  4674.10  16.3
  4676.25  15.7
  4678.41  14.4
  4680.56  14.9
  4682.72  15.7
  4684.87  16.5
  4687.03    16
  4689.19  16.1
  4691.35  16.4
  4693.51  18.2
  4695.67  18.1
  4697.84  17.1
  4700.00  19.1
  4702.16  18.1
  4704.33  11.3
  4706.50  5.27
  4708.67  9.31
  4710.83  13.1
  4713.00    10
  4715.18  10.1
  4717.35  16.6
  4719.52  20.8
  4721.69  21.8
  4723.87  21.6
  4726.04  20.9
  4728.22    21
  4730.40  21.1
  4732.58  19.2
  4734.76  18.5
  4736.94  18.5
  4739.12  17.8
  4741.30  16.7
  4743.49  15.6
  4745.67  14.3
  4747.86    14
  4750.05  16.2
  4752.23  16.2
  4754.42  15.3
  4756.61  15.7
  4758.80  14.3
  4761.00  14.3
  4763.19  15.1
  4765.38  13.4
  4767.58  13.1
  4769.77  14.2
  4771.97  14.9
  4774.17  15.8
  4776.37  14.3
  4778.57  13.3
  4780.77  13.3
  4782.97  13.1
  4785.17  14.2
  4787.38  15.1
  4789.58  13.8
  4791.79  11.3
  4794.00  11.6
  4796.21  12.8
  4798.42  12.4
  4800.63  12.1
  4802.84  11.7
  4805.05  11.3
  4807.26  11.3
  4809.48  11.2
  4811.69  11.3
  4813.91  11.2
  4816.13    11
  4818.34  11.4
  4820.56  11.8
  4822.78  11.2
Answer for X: -2.0 AA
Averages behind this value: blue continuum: 12.5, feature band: 15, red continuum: 14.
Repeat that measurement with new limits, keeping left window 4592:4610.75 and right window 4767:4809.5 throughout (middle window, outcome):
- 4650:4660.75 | -0.6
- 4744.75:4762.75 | -3.1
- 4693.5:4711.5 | -2.5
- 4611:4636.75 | 1.0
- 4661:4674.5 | -2.6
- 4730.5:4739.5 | -4.3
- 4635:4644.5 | -0.4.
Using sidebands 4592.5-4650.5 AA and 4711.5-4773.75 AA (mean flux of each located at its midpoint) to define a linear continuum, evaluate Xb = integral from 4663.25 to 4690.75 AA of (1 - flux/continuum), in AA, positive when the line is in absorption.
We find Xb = -2.8 AA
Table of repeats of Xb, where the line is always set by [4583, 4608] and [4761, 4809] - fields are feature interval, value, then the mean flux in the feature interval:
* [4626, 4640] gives 0.9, 11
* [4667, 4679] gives -3.2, 15.4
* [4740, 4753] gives -2.7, 15.5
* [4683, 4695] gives -4.2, 16.6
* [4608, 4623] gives -0.5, 12.1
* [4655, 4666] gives -0.6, 12.7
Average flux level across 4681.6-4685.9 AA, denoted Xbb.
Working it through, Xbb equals 16.1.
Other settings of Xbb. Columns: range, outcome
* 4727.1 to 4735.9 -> 19.9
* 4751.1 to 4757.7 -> 15.8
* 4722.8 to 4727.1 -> 21.3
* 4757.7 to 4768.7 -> 14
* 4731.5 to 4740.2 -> 18.5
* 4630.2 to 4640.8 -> 11.1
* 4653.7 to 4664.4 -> 12.4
